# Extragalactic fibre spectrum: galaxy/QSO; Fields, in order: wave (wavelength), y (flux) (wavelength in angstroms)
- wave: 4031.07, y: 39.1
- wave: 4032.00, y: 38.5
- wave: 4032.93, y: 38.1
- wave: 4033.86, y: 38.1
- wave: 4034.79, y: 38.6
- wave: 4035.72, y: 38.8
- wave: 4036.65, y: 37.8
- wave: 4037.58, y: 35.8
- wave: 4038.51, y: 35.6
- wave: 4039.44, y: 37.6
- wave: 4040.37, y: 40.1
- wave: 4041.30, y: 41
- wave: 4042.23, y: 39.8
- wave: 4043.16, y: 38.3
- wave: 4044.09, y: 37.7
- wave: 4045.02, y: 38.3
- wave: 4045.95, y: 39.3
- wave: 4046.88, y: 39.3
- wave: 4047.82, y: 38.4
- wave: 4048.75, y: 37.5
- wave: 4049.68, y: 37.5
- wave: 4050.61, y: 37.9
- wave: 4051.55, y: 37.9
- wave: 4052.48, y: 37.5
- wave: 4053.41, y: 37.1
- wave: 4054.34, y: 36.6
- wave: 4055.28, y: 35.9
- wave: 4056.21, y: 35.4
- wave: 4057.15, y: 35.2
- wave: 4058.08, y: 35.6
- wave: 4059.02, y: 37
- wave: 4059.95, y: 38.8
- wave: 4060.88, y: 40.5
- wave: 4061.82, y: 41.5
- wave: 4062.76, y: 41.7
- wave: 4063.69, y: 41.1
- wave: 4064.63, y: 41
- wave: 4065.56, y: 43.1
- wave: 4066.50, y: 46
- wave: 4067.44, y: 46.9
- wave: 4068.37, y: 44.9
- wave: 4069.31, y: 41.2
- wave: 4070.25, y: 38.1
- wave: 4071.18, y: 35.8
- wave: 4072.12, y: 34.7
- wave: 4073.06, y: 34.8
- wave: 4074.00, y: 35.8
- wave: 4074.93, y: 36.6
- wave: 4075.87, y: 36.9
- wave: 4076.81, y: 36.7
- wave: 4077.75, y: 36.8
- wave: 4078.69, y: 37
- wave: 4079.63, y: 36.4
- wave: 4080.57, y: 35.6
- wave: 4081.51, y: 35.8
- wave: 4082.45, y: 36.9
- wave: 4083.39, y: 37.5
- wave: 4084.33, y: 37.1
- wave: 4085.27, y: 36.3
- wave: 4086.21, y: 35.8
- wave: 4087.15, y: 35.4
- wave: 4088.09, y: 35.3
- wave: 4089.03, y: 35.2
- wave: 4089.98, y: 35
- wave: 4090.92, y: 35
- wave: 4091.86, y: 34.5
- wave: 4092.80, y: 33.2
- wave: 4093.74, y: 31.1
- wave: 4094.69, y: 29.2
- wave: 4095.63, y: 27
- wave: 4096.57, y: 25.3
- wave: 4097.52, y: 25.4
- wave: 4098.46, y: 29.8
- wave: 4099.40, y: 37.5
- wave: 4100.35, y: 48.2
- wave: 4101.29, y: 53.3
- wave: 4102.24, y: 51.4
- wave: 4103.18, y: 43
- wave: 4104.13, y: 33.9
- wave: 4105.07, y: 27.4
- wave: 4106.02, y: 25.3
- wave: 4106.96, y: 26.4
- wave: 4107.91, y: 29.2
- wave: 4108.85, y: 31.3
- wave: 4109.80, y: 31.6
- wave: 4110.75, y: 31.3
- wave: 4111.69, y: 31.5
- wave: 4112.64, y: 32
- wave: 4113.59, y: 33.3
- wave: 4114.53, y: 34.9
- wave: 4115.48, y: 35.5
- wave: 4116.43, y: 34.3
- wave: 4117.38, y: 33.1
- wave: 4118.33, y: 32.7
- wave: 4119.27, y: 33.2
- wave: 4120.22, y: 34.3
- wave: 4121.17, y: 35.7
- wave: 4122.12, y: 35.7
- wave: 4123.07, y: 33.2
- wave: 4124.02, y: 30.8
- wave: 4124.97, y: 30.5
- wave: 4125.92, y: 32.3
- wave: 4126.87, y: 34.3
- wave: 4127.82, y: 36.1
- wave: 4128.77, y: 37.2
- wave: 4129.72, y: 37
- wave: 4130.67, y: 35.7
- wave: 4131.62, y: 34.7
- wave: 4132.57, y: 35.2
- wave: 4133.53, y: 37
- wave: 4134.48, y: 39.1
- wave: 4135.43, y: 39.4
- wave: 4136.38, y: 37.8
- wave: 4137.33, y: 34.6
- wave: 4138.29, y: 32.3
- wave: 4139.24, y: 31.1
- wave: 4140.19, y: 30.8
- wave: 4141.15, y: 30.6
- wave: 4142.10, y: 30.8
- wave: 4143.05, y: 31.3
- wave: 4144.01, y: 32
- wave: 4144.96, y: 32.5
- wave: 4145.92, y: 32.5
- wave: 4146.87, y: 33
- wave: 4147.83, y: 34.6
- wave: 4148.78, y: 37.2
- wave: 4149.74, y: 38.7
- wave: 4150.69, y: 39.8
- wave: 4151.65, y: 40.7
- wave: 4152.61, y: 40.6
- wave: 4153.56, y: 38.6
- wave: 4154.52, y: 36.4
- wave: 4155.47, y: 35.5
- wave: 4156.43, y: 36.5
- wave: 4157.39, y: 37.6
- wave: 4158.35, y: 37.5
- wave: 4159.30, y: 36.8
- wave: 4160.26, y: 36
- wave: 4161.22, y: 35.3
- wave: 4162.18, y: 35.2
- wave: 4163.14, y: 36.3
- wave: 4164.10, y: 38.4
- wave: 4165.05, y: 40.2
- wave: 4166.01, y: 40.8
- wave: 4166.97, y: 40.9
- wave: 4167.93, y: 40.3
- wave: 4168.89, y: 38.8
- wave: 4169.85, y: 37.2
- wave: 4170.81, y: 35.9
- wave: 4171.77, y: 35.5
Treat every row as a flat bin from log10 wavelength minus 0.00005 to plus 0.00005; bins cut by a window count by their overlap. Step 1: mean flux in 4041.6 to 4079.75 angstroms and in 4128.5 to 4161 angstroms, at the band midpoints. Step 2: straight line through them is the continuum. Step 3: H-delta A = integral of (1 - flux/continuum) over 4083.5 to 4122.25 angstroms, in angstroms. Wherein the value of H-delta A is 3.1 angstroms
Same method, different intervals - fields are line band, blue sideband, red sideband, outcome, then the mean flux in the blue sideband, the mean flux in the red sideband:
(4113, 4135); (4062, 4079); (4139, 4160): 1.2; 39.4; 35.3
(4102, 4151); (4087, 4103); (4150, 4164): 3.4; 35.5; 37.4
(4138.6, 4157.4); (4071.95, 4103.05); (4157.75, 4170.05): 1.3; 35.9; 38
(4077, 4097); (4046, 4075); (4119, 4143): 1.5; 38.8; 34.3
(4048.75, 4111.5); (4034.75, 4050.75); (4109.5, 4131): -0.5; 38.3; 33.8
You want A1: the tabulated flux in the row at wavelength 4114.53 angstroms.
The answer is 34.9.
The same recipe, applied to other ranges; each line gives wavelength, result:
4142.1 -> 30.8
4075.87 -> 36.9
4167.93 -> 40.3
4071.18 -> 35.8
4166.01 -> 40.8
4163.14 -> 36.3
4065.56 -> 43.1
